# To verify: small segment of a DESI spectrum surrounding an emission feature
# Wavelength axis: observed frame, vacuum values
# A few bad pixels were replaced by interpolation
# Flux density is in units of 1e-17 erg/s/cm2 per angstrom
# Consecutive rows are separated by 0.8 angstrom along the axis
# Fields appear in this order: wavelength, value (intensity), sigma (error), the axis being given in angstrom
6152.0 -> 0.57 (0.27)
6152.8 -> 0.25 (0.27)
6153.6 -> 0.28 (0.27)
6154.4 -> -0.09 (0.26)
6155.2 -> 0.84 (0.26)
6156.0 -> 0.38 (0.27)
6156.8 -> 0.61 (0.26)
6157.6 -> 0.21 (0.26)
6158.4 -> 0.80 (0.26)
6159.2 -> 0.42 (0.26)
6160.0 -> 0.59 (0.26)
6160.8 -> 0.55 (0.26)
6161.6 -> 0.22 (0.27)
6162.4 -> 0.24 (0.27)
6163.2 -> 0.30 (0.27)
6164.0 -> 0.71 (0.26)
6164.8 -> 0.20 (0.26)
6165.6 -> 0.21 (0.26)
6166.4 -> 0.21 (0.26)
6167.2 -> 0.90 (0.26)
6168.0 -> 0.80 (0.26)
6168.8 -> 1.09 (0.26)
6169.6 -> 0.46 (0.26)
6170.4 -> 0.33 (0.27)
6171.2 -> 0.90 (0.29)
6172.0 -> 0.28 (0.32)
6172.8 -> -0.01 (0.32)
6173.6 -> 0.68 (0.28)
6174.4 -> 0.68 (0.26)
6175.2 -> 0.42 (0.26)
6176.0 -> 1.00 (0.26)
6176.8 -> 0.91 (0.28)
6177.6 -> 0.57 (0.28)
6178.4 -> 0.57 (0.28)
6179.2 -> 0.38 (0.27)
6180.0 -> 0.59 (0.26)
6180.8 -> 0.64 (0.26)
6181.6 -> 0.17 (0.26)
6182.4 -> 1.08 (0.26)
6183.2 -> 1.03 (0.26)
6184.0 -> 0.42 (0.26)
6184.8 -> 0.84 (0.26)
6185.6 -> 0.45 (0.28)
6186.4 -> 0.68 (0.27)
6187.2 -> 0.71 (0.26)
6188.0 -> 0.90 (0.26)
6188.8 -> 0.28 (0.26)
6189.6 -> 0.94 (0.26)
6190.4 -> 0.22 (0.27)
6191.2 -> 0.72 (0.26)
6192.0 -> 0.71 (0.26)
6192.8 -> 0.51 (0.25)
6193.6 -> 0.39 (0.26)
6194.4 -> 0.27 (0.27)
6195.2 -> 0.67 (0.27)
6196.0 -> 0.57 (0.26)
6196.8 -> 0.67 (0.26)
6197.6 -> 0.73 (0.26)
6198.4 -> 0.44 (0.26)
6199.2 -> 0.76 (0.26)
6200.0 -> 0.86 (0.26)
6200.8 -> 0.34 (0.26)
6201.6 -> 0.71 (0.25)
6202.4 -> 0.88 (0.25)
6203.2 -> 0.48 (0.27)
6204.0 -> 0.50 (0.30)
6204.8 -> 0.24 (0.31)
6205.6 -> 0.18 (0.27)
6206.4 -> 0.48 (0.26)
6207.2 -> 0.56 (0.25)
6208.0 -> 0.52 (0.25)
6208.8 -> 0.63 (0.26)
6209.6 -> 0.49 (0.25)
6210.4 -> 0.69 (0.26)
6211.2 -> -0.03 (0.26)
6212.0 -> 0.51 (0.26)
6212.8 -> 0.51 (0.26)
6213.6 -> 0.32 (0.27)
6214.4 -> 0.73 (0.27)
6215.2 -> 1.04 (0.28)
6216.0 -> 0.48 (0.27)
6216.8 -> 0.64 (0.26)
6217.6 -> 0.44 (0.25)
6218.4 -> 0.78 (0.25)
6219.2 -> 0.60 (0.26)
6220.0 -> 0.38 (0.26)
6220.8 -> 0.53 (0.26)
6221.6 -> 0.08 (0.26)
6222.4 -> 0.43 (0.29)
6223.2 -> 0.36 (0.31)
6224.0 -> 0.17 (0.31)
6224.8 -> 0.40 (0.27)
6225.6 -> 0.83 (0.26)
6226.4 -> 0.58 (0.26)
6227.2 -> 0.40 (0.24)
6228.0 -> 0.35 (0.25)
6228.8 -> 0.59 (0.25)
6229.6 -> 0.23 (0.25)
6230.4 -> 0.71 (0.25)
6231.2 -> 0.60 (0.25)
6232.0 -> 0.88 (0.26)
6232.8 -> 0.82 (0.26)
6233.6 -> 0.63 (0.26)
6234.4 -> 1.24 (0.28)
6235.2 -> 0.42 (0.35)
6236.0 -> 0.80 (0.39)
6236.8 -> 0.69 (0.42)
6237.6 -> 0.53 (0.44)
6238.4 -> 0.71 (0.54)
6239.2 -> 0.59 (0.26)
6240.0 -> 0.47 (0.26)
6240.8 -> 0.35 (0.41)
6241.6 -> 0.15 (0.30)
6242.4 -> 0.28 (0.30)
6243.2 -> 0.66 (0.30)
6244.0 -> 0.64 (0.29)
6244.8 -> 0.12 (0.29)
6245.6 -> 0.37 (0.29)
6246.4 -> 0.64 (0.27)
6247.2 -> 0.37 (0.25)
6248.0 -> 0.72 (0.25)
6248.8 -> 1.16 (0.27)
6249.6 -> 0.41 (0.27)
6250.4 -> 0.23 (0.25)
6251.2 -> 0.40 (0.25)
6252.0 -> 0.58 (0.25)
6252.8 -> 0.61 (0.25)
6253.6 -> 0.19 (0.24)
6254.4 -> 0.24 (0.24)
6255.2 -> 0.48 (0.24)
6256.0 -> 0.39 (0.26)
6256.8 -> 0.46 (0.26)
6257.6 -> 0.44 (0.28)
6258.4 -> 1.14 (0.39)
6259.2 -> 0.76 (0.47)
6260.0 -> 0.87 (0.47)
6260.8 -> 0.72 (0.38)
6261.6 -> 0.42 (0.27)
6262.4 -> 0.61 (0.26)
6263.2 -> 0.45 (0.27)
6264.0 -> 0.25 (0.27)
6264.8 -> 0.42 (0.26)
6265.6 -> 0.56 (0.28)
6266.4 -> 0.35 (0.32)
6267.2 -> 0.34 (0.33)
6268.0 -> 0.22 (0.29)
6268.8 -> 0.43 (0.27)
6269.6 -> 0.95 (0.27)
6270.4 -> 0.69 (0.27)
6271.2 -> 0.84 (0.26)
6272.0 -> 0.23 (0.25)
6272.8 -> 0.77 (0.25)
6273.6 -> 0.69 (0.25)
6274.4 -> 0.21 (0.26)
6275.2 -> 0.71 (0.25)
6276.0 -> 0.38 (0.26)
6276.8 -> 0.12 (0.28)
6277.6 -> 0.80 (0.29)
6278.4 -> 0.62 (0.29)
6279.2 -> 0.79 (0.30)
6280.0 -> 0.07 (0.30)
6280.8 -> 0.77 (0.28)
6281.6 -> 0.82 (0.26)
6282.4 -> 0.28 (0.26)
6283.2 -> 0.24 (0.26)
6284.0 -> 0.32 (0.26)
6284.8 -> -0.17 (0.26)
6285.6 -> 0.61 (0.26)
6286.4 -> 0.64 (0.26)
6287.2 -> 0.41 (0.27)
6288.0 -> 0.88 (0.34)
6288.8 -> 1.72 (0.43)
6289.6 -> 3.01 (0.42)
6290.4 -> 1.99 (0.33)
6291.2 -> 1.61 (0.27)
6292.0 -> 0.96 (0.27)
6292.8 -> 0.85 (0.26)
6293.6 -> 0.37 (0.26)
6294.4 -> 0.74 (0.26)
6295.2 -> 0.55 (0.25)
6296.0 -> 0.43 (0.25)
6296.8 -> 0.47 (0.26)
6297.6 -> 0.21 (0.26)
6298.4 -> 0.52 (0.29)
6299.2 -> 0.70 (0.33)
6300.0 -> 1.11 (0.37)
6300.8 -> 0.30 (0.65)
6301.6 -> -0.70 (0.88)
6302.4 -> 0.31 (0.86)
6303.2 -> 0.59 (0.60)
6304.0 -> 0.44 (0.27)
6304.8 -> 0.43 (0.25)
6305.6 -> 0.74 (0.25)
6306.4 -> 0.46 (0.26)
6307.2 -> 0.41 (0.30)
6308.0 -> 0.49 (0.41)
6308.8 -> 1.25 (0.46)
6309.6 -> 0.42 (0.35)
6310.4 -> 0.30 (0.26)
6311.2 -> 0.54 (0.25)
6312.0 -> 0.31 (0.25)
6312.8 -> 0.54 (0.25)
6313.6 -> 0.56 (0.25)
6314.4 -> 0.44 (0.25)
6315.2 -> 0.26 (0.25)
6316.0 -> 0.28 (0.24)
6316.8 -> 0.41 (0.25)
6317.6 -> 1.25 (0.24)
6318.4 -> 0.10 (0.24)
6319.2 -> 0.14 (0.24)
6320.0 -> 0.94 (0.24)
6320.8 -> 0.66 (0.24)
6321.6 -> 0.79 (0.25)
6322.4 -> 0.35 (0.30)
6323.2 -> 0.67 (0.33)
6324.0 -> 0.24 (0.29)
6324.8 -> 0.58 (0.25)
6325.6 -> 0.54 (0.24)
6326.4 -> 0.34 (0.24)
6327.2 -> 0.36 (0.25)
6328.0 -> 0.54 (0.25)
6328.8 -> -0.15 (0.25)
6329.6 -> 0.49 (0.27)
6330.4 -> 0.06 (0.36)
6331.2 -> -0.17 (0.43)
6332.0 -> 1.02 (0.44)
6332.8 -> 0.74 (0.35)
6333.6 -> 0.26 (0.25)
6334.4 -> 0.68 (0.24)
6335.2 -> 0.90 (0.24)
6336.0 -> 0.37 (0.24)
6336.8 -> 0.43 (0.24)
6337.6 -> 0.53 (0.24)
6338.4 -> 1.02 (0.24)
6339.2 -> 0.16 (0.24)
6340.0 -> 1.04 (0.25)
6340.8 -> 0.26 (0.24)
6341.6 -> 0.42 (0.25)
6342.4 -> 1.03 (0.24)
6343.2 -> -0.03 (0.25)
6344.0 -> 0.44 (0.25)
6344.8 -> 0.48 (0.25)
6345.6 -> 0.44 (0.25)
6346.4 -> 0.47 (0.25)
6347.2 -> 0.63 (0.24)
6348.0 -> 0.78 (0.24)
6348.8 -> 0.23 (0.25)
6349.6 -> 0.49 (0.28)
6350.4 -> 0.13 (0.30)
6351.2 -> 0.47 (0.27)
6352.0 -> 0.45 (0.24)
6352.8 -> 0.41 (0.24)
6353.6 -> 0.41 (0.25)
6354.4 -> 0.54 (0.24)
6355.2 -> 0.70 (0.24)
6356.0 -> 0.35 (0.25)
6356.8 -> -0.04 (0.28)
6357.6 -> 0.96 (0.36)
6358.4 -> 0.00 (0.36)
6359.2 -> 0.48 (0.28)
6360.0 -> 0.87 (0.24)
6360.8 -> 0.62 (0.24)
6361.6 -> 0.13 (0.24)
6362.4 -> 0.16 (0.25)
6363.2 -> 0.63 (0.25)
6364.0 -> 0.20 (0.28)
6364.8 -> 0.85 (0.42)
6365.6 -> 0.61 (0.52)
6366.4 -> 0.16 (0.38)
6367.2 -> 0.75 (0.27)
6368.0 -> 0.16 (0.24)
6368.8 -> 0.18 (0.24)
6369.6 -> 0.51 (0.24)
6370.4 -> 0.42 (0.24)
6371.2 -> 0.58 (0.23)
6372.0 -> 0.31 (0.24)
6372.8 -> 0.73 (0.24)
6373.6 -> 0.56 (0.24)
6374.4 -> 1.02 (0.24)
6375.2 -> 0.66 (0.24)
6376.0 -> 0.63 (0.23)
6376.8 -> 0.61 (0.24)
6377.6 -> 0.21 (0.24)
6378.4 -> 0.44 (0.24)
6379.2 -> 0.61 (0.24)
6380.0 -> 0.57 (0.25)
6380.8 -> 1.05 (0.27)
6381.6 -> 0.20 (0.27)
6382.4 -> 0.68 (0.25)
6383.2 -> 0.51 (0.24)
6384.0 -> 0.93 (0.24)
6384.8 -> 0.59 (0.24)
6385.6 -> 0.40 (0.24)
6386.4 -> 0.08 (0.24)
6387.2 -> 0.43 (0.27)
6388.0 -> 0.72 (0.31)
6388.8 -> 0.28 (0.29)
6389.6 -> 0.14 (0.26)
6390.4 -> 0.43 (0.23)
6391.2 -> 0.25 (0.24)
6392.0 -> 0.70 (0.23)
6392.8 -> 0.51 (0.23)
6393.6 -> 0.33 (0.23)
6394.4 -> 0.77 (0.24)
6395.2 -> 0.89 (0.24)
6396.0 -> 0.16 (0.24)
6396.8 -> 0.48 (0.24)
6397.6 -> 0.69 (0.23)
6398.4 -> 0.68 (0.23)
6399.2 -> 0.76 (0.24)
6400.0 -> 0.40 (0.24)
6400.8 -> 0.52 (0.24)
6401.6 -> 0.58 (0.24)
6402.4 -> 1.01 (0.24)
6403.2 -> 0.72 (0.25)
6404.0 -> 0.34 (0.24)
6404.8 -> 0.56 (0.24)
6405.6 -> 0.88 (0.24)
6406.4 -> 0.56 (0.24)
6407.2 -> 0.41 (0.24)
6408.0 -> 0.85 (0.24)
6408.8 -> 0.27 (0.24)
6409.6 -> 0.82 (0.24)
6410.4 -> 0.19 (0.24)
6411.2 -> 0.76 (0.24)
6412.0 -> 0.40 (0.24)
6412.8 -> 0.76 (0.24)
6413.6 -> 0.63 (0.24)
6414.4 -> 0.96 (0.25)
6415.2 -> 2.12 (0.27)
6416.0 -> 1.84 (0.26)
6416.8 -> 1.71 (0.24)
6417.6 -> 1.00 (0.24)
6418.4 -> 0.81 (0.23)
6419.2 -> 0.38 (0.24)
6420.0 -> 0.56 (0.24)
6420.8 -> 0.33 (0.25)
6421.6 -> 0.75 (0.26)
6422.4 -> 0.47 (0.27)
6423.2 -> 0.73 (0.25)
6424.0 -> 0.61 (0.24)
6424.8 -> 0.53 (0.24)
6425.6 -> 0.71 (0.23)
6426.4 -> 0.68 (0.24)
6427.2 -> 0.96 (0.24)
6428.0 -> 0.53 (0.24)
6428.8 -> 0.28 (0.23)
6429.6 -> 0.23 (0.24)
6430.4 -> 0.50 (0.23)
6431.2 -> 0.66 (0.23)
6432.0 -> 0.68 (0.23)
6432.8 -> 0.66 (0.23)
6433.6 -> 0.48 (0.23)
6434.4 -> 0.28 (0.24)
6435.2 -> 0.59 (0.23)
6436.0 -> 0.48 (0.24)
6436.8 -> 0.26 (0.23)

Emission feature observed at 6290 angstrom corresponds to H-beta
